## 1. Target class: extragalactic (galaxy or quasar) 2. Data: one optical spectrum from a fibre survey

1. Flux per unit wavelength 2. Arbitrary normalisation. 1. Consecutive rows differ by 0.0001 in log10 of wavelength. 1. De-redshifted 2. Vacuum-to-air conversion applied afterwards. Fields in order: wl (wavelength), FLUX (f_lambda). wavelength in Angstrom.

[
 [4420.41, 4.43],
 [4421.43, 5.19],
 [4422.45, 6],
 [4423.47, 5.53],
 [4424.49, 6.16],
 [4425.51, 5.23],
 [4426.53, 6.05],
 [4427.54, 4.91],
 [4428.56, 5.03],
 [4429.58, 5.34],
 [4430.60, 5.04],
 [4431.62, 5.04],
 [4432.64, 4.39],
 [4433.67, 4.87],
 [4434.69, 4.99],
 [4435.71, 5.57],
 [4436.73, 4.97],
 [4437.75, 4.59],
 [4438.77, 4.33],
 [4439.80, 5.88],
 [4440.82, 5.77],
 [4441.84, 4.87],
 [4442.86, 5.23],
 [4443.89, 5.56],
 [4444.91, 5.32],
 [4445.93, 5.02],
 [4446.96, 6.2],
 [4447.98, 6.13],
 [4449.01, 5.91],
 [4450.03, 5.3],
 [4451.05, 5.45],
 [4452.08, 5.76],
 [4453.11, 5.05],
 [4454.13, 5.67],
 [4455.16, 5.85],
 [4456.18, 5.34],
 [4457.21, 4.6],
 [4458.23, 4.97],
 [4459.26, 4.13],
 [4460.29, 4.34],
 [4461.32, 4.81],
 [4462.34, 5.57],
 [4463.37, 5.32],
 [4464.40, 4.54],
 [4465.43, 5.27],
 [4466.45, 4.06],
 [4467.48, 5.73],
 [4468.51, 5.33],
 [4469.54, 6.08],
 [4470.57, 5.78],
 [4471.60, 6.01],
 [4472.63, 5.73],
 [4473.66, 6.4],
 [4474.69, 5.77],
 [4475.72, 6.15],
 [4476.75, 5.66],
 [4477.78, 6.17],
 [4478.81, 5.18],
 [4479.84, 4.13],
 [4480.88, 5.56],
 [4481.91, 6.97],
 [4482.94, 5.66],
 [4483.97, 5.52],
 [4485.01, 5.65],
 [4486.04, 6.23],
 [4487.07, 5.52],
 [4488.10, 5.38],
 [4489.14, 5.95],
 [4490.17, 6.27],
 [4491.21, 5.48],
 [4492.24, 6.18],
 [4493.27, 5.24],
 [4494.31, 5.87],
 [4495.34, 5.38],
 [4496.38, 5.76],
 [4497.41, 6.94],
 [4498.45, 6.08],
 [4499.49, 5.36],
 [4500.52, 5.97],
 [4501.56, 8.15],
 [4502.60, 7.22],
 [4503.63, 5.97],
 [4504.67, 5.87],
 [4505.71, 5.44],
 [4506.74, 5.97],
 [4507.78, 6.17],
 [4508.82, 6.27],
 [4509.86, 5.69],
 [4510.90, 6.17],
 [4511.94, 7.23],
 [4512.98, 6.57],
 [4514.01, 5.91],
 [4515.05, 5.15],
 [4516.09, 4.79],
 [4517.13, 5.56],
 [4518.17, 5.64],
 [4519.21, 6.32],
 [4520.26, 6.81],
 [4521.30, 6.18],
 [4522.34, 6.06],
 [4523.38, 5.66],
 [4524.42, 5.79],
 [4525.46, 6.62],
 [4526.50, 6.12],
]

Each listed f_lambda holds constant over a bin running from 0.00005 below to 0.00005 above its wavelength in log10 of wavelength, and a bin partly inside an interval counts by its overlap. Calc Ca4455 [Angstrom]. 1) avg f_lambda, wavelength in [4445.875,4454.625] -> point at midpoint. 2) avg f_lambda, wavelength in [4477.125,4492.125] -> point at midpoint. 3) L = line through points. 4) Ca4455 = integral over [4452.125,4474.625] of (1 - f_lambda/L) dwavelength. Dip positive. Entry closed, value 1.50 Angstrom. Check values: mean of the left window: 5.64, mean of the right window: 5.7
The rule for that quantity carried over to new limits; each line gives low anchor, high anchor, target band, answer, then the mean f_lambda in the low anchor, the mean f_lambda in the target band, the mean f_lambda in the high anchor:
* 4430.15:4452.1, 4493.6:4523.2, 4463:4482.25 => 0.3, 5.27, 5.56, 6.08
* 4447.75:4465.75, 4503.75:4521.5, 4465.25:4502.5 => -1.5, 5.21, 5.81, 5.98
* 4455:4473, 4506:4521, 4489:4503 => -1.0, 5.18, 6.13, 6.01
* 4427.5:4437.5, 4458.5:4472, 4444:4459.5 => -1.0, 5.01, 5.41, 5.14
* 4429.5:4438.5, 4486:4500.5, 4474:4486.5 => -0.2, 4.94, 5.73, 5.82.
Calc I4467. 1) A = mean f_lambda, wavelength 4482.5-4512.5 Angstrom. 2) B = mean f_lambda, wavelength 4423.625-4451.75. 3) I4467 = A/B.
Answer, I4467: 1.13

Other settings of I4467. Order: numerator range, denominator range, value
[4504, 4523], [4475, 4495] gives 1.05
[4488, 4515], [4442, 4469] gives 1.16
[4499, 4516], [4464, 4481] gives 1.12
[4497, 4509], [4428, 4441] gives 1.25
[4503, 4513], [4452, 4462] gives 1.22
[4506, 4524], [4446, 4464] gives 1.13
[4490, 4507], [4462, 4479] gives 1.09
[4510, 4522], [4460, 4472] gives 1.15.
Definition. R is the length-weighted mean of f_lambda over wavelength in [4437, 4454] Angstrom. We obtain 5.4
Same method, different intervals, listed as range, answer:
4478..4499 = 5.75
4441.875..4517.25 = 5.68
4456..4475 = 5.24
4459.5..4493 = 5.56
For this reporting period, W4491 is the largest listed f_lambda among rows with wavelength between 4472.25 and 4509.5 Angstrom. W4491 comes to 8.15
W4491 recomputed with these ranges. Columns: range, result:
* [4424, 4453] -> 6.2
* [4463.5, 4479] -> 6.4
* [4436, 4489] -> 6.97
